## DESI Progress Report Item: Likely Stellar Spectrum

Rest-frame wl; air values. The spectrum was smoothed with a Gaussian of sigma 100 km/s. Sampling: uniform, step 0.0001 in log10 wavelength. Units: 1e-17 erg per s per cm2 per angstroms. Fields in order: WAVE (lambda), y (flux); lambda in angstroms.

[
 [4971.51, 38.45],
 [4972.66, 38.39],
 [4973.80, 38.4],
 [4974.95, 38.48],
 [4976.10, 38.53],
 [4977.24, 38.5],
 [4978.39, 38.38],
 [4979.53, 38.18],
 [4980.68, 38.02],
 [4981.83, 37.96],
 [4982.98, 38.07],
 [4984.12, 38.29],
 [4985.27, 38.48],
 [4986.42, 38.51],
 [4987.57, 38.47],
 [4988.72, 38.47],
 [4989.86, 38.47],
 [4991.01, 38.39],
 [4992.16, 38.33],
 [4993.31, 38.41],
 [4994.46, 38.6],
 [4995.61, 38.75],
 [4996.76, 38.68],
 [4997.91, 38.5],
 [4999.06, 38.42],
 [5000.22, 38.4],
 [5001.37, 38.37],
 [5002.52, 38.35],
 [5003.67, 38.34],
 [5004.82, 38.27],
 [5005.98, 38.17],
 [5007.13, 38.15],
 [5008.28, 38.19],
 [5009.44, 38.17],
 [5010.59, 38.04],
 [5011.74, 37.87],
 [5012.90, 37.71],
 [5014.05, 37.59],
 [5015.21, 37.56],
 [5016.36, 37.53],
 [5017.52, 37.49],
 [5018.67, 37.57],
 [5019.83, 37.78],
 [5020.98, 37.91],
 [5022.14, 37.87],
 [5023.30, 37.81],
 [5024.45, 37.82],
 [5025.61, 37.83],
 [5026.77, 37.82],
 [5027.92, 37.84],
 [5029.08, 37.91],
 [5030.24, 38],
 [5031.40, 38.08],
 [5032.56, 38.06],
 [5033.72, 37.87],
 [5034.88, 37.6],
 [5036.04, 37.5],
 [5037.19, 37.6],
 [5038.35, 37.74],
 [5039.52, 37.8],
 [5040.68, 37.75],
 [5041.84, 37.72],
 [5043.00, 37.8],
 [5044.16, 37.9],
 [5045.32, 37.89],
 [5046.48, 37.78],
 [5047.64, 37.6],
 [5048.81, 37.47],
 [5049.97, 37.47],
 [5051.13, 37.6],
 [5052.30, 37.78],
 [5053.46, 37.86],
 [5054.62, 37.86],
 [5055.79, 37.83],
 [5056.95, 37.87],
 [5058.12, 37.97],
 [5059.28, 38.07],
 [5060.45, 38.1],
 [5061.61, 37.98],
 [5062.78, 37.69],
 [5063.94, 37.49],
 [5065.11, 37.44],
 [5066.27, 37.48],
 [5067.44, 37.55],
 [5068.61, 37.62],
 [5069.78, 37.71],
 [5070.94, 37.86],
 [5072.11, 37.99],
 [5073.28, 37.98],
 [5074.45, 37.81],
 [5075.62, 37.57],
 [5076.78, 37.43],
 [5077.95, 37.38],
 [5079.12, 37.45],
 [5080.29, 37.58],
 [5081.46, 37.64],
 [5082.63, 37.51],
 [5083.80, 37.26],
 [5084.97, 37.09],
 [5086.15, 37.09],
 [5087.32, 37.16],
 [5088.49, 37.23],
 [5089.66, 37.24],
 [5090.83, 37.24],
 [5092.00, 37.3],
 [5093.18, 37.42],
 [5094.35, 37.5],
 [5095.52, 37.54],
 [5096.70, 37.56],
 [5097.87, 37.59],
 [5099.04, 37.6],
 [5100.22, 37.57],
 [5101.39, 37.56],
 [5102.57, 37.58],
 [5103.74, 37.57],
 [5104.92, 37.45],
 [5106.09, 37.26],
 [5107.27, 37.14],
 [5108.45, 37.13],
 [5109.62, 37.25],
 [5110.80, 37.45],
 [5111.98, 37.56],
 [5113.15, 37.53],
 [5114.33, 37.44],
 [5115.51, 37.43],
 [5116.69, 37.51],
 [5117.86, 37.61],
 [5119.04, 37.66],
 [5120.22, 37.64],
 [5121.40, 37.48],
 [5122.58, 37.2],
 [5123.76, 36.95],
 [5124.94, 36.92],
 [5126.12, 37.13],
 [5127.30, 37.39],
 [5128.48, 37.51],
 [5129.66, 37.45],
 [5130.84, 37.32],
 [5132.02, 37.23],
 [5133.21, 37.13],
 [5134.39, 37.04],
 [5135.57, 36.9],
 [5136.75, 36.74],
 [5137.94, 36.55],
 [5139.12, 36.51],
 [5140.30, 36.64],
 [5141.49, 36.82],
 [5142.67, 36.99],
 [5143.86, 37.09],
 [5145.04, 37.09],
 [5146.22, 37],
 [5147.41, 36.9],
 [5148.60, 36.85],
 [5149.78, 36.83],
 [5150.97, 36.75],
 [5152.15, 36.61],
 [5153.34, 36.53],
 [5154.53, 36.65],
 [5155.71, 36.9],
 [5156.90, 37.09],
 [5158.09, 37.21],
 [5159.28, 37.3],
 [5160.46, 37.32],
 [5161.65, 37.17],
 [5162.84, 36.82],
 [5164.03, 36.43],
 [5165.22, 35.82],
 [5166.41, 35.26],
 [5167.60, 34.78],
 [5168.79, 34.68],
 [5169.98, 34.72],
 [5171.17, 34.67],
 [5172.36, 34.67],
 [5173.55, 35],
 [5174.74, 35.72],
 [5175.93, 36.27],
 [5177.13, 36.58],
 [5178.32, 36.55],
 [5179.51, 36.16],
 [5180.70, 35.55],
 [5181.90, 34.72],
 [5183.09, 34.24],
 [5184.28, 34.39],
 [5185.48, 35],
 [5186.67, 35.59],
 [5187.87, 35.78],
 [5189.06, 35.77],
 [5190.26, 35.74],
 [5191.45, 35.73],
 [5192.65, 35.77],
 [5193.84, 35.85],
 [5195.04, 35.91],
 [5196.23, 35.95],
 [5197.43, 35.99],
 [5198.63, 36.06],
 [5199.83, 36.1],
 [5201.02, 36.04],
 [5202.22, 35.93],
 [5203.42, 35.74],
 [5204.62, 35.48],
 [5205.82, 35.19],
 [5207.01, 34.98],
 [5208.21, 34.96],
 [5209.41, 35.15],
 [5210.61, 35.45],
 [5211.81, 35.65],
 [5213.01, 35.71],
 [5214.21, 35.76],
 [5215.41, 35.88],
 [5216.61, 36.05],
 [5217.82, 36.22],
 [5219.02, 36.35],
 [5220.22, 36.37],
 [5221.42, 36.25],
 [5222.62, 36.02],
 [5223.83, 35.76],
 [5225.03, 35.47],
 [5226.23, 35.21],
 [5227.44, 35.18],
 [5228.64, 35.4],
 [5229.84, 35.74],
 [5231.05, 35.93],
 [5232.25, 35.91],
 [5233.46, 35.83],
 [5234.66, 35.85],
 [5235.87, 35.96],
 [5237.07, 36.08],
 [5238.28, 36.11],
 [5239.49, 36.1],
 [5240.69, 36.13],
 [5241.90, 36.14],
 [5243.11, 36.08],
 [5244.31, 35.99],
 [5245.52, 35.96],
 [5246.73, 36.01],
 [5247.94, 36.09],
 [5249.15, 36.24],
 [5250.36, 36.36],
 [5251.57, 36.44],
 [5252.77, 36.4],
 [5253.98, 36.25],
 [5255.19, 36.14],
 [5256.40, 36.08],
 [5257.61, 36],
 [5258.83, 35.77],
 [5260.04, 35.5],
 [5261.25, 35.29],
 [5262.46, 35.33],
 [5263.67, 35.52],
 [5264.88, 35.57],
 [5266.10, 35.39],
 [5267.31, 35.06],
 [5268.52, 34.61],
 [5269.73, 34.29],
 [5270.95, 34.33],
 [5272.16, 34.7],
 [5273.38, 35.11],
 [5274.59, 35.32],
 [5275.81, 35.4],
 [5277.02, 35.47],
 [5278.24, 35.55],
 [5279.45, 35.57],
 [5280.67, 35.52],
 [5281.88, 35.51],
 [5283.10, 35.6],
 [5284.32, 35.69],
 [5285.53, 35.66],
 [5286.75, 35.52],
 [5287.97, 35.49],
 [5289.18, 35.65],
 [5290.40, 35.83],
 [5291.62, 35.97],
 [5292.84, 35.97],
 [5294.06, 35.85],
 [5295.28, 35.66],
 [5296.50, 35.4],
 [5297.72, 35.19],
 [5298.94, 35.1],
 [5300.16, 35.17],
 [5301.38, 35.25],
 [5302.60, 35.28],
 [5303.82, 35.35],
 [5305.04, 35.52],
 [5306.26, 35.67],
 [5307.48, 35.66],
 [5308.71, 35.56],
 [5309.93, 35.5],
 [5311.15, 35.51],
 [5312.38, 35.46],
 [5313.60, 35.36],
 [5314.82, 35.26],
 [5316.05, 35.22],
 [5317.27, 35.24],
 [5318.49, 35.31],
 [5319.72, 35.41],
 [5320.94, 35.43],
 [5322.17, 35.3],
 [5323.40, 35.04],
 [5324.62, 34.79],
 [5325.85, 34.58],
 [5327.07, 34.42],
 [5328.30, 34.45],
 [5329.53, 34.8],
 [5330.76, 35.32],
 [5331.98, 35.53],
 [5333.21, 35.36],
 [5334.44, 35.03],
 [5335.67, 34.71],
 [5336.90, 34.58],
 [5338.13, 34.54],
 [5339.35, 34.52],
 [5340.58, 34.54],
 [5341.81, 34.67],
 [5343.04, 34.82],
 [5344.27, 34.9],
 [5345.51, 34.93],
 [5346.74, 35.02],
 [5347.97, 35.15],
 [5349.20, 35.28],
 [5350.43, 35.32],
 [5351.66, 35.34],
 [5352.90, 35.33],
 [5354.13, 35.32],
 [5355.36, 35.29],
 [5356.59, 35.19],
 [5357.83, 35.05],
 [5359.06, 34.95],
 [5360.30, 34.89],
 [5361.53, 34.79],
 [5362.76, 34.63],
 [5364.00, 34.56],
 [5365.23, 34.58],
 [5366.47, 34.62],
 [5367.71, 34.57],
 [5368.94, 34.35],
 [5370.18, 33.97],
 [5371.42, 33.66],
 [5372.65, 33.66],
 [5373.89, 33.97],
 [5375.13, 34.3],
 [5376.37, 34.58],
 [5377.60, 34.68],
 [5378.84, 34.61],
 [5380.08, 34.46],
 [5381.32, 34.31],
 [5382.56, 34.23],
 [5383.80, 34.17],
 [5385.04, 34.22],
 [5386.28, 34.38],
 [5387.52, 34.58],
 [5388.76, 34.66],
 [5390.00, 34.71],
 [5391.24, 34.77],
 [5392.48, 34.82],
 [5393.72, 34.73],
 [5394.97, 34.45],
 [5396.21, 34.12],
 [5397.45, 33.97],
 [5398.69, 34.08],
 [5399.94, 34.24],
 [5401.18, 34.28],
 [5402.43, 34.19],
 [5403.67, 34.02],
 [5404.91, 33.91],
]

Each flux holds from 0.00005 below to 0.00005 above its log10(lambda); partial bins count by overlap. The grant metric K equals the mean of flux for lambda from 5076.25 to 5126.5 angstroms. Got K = 37.4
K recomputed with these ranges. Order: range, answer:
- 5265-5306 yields 35.4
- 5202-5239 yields 35.7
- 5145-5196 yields 36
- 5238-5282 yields 35.7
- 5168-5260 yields 35.7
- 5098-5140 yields 37.3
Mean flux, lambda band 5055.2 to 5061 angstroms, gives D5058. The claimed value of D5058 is 37.9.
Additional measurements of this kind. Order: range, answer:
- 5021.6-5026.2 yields 37.8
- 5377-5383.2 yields 34.4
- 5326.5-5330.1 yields 34.5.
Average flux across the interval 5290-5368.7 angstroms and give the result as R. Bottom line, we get 35.1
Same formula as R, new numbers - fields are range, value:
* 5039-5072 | 37.8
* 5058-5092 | 37.6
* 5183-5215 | 35.6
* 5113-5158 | 37.1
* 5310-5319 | 35.4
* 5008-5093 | 37.7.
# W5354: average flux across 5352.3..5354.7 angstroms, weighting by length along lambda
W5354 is 35.4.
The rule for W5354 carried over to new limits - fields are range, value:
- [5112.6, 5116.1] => 37.4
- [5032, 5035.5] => 37.8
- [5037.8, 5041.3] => 37.7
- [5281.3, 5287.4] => 35.6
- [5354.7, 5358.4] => 35.2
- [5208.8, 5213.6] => 35.5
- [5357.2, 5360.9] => 34.9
